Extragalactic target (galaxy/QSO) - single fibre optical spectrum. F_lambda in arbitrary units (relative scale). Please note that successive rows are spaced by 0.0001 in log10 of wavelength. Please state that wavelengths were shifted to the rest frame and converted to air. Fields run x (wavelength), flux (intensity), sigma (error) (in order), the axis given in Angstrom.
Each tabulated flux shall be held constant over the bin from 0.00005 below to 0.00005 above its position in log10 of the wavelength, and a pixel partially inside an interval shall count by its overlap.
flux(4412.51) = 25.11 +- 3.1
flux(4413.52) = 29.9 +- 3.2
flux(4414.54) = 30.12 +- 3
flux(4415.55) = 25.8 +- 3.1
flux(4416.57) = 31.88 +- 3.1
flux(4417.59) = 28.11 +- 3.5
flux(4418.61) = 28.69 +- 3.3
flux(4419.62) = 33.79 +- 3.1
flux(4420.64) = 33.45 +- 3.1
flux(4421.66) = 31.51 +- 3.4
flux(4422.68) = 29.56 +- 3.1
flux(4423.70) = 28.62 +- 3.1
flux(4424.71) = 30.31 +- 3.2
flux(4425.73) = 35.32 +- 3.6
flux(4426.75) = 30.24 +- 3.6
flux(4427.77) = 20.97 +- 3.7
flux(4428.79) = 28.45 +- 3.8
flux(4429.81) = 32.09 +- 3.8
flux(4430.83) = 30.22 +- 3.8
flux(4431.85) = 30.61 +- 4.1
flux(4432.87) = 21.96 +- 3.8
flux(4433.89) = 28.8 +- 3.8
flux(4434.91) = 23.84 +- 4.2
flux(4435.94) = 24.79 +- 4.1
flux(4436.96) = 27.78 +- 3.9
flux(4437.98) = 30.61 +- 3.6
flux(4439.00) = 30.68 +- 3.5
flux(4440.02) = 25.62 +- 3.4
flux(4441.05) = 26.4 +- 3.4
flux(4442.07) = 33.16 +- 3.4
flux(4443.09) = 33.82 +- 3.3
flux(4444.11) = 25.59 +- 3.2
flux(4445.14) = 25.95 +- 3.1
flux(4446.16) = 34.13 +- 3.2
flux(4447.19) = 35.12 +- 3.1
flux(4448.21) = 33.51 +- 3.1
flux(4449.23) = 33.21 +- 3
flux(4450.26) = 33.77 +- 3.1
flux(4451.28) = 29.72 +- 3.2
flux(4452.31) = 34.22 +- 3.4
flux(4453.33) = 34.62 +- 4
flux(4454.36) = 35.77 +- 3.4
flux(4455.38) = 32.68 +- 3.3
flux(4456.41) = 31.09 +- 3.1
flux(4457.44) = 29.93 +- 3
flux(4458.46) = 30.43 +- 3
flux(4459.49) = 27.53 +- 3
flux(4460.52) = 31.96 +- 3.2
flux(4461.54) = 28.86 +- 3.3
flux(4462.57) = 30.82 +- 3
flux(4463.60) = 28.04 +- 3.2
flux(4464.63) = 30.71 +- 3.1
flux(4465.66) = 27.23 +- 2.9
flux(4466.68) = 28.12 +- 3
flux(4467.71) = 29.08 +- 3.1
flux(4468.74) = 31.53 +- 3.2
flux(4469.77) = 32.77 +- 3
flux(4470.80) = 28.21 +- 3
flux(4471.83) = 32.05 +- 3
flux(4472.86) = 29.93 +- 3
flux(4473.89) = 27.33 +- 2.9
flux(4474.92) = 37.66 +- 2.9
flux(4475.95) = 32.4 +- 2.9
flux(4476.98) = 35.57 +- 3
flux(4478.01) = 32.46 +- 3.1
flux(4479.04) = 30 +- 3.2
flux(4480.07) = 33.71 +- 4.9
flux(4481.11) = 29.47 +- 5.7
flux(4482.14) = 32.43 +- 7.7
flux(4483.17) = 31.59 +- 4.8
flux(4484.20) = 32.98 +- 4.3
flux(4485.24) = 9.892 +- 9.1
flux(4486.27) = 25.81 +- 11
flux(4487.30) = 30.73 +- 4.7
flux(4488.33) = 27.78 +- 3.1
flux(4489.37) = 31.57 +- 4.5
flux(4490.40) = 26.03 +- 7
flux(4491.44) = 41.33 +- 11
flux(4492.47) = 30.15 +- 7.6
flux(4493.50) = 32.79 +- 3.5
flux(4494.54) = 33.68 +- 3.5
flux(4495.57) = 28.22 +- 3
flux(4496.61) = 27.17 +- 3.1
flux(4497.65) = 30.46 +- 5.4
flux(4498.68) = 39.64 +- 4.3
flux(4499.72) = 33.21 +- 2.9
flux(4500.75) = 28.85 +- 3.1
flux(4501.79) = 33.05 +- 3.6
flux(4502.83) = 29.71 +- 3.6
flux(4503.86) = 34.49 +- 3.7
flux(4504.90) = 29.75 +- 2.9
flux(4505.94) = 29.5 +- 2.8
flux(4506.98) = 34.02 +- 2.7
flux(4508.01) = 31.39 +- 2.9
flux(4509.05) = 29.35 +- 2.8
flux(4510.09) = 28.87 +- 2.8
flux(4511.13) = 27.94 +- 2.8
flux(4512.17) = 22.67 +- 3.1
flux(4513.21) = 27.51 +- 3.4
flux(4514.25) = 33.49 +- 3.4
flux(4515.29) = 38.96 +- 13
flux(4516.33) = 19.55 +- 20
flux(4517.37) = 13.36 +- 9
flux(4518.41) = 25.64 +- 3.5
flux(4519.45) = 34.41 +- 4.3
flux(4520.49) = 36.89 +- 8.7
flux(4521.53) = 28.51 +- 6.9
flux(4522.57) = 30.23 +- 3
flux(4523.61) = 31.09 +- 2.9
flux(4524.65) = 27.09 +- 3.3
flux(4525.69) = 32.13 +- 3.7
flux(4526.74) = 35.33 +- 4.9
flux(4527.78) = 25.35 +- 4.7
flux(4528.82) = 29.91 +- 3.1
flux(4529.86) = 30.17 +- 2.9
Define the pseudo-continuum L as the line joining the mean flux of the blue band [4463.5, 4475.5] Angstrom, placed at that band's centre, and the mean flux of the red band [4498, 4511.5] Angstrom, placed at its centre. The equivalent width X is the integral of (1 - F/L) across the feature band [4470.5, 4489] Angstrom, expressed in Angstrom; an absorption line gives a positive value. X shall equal 0.4 Angstrom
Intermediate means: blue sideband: 30.3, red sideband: 31.6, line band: 30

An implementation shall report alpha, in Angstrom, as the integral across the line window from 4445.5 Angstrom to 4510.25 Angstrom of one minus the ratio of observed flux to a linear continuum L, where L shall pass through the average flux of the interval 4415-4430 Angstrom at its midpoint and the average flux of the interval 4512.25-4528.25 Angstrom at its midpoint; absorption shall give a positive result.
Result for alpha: -3.6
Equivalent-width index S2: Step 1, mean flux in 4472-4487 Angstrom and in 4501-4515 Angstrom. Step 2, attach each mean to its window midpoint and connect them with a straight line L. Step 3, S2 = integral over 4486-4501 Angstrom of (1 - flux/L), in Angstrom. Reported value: -0.55 Angstrom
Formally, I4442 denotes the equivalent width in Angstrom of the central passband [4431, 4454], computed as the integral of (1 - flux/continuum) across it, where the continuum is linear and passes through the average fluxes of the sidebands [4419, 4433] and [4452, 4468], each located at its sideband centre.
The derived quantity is 0.3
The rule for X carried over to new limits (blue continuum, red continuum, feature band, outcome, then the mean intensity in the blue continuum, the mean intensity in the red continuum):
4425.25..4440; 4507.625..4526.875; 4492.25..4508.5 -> -1.57 Angstrom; 28.2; 29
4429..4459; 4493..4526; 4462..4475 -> 0.10 Angstrom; 30.3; 30.1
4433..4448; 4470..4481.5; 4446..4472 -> -0.80 Angstrom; 28.9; 31.7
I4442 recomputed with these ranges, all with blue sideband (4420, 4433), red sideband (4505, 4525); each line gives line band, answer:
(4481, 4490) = 0.4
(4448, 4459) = -1.1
